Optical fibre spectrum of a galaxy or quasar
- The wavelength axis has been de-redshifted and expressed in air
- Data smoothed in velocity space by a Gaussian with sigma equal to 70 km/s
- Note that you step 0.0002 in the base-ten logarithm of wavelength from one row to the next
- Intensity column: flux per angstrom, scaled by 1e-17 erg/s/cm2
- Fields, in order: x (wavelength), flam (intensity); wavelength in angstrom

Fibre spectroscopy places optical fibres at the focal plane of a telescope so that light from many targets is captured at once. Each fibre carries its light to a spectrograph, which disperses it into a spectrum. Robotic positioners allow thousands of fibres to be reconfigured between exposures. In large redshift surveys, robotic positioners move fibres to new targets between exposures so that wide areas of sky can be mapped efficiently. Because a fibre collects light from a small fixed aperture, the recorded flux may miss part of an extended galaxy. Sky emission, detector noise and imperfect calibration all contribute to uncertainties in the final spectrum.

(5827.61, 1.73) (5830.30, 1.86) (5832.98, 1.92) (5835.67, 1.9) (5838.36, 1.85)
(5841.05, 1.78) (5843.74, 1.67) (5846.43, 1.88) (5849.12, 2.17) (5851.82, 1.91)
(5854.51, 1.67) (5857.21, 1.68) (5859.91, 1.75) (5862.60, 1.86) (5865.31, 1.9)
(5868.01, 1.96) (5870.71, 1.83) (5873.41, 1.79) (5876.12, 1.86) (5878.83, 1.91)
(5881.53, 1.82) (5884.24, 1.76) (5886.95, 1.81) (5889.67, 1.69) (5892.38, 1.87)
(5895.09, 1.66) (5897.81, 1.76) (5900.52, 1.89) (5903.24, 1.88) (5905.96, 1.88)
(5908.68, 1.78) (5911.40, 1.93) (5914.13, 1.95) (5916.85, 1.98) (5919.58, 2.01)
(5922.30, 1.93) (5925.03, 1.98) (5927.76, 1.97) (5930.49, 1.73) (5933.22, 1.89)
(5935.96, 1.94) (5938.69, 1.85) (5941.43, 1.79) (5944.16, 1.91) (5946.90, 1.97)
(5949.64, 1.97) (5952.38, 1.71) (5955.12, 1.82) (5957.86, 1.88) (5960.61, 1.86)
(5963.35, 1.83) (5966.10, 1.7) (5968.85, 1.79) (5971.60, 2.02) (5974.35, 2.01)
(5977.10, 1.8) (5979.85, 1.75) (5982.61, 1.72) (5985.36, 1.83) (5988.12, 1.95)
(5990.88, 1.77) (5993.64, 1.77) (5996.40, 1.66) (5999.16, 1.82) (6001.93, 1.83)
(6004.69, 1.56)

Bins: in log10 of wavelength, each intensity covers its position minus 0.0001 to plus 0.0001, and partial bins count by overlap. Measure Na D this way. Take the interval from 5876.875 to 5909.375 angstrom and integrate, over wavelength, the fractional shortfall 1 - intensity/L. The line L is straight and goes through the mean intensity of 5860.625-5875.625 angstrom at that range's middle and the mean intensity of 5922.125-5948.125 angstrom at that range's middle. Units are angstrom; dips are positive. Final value 1.1 angstrom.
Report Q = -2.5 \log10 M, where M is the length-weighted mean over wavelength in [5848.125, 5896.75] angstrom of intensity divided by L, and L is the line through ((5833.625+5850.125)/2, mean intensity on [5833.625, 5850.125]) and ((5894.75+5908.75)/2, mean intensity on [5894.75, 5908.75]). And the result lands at 0.01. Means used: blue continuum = 1.87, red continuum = 1.82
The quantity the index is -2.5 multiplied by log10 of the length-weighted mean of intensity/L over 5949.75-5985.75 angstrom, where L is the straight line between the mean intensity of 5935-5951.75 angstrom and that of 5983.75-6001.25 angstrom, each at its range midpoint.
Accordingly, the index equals 0.01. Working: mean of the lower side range 1.9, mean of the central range 1.83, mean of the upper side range 1.8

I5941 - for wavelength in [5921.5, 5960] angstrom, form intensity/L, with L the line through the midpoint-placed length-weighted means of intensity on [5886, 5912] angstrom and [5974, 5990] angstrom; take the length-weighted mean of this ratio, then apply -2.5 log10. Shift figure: -0.035 mag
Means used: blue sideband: 1.81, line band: 1.88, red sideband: 1.83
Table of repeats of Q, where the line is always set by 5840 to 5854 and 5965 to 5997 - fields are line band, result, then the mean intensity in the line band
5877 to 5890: 0.03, 1.81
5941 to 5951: -0.05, 1.92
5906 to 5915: -0.02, 1.88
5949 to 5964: -0.01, 1.84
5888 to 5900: 0.06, 1.76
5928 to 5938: -0.02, 1.87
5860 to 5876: 0.00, 1.86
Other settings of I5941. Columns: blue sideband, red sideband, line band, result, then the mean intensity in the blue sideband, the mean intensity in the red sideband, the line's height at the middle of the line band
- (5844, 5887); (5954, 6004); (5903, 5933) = -0.05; 1.84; 1.82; 1.83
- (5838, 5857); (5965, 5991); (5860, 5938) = -0.02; 1.84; 1.84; 1.84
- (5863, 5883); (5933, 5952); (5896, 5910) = 0.03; 1.87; 1.89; 1.88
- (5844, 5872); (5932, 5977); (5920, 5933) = -0.03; 1.85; 1.87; 1.86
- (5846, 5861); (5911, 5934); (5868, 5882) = 0.01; 1.84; 1.93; 1.87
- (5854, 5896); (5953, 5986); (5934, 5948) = -0.04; 1.81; 1.83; 1.82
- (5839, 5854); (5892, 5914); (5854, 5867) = 0.05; 1.87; 1.84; 1.86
